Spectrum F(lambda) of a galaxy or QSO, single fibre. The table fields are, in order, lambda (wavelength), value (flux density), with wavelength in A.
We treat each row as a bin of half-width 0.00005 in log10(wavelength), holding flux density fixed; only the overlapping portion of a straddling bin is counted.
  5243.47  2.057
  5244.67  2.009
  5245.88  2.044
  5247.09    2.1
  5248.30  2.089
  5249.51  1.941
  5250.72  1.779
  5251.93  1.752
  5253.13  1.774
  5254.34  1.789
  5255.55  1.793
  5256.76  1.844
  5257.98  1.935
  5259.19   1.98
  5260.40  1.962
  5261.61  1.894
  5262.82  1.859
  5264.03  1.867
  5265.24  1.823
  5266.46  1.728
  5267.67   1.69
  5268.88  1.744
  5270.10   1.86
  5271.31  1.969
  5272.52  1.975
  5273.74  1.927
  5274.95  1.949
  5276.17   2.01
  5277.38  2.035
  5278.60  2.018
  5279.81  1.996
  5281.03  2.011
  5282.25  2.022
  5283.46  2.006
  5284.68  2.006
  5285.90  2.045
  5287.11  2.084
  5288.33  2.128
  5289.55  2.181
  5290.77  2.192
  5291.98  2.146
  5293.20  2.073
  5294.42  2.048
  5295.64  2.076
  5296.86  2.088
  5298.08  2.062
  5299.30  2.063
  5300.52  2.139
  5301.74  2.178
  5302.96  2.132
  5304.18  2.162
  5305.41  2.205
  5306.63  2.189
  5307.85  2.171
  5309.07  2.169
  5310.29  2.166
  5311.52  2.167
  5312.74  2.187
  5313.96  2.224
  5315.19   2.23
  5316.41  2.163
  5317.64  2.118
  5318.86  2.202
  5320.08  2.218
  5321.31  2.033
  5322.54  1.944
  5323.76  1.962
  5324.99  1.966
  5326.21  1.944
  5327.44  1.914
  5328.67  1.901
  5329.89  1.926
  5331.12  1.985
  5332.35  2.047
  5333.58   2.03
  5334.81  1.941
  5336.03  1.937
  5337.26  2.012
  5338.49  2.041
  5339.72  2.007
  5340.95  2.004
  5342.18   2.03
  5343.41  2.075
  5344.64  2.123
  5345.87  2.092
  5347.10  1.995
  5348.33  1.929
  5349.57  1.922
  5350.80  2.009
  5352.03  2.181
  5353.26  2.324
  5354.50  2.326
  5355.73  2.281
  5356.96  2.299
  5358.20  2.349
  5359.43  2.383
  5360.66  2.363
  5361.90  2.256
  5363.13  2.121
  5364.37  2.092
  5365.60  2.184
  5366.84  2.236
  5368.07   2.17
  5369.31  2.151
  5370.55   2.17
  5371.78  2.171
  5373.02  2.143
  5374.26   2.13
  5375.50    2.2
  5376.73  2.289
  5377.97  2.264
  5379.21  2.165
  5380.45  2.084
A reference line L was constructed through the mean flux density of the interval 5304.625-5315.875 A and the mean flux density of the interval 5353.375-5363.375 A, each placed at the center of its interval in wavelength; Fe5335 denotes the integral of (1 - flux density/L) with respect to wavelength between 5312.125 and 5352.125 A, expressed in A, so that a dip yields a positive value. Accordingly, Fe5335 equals 3.6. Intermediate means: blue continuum 2.19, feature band 2.04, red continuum 2.31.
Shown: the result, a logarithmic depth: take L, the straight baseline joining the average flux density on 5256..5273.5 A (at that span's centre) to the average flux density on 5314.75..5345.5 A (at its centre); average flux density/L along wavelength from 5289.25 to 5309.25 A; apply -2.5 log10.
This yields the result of -0.10 mag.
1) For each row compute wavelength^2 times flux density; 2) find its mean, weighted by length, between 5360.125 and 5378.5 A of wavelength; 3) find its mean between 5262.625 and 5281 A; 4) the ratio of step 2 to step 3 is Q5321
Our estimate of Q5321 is 1.2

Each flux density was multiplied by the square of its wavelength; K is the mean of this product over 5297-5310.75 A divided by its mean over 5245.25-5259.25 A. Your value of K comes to 1.2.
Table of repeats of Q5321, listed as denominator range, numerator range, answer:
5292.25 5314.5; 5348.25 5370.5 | 1.05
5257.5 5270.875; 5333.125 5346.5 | 1.13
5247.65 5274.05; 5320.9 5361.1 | 1.15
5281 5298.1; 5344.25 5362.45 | 1.08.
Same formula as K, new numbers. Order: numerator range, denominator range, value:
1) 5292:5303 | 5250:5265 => 1.15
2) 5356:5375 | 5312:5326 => 1.07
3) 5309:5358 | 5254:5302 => 1.07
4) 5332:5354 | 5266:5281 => 1.09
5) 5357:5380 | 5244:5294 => 1.18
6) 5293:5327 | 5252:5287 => 1.12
